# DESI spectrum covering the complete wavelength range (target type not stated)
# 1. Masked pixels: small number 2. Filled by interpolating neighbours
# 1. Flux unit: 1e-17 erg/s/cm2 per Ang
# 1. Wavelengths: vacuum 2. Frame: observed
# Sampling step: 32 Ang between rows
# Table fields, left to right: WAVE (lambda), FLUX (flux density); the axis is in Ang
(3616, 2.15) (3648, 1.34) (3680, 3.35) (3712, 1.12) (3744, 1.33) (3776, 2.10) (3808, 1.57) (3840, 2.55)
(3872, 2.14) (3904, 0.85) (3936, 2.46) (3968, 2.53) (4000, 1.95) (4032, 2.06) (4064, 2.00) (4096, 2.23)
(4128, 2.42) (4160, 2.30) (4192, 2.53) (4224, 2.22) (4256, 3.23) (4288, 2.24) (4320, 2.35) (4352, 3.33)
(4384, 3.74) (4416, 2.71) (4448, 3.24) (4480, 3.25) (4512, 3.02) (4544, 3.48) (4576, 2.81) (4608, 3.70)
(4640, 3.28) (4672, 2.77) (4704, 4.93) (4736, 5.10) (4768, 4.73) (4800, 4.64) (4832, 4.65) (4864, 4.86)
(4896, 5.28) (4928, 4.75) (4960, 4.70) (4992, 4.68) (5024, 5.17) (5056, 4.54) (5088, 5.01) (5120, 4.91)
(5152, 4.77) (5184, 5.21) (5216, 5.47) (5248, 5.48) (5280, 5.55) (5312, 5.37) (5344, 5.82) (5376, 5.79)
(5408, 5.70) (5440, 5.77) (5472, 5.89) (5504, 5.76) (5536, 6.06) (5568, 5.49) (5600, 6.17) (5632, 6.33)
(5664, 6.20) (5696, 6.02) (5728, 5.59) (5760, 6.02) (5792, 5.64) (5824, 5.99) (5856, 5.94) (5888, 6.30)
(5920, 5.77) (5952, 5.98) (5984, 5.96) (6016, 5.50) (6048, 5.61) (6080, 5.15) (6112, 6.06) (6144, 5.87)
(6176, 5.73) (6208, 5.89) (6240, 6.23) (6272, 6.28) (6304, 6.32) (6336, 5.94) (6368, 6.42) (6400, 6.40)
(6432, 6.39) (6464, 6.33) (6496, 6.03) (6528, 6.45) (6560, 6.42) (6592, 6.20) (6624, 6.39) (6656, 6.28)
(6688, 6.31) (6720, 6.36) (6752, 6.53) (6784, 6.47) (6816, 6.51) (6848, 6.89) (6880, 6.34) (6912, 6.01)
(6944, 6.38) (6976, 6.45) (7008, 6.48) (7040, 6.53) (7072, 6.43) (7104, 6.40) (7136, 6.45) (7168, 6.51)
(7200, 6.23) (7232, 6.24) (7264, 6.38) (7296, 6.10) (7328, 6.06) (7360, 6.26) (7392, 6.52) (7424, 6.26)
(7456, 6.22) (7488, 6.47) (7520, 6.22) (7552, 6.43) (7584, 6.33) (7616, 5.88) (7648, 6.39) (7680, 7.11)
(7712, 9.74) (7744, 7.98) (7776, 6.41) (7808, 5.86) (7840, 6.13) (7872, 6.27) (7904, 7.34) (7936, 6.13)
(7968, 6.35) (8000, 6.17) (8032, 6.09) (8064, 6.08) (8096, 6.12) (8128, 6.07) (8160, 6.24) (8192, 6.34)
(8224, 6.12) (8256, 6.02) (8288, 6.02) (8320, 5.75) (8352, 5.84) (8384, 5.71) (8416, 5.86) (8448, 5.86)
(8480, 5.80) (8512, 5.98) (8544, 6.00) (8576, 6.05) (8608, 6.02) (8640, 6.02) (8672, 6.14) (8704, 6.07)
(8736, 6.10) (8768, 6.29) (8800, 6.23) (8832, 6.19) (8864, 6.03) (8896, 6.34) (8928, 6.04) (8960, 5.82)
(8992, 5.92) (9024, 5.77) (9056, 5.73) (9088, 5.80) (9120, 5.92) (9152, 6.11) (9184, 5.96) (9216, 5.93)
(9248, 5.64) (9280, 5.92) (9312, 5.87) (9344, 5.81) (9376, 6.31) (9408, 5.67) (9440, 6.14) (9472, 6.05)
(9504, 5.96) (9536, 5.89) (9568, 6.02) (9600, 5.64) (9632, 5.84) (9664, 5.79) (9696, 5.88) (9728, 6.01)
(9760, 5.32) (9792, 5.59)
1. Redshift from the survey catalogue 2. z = 0.174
